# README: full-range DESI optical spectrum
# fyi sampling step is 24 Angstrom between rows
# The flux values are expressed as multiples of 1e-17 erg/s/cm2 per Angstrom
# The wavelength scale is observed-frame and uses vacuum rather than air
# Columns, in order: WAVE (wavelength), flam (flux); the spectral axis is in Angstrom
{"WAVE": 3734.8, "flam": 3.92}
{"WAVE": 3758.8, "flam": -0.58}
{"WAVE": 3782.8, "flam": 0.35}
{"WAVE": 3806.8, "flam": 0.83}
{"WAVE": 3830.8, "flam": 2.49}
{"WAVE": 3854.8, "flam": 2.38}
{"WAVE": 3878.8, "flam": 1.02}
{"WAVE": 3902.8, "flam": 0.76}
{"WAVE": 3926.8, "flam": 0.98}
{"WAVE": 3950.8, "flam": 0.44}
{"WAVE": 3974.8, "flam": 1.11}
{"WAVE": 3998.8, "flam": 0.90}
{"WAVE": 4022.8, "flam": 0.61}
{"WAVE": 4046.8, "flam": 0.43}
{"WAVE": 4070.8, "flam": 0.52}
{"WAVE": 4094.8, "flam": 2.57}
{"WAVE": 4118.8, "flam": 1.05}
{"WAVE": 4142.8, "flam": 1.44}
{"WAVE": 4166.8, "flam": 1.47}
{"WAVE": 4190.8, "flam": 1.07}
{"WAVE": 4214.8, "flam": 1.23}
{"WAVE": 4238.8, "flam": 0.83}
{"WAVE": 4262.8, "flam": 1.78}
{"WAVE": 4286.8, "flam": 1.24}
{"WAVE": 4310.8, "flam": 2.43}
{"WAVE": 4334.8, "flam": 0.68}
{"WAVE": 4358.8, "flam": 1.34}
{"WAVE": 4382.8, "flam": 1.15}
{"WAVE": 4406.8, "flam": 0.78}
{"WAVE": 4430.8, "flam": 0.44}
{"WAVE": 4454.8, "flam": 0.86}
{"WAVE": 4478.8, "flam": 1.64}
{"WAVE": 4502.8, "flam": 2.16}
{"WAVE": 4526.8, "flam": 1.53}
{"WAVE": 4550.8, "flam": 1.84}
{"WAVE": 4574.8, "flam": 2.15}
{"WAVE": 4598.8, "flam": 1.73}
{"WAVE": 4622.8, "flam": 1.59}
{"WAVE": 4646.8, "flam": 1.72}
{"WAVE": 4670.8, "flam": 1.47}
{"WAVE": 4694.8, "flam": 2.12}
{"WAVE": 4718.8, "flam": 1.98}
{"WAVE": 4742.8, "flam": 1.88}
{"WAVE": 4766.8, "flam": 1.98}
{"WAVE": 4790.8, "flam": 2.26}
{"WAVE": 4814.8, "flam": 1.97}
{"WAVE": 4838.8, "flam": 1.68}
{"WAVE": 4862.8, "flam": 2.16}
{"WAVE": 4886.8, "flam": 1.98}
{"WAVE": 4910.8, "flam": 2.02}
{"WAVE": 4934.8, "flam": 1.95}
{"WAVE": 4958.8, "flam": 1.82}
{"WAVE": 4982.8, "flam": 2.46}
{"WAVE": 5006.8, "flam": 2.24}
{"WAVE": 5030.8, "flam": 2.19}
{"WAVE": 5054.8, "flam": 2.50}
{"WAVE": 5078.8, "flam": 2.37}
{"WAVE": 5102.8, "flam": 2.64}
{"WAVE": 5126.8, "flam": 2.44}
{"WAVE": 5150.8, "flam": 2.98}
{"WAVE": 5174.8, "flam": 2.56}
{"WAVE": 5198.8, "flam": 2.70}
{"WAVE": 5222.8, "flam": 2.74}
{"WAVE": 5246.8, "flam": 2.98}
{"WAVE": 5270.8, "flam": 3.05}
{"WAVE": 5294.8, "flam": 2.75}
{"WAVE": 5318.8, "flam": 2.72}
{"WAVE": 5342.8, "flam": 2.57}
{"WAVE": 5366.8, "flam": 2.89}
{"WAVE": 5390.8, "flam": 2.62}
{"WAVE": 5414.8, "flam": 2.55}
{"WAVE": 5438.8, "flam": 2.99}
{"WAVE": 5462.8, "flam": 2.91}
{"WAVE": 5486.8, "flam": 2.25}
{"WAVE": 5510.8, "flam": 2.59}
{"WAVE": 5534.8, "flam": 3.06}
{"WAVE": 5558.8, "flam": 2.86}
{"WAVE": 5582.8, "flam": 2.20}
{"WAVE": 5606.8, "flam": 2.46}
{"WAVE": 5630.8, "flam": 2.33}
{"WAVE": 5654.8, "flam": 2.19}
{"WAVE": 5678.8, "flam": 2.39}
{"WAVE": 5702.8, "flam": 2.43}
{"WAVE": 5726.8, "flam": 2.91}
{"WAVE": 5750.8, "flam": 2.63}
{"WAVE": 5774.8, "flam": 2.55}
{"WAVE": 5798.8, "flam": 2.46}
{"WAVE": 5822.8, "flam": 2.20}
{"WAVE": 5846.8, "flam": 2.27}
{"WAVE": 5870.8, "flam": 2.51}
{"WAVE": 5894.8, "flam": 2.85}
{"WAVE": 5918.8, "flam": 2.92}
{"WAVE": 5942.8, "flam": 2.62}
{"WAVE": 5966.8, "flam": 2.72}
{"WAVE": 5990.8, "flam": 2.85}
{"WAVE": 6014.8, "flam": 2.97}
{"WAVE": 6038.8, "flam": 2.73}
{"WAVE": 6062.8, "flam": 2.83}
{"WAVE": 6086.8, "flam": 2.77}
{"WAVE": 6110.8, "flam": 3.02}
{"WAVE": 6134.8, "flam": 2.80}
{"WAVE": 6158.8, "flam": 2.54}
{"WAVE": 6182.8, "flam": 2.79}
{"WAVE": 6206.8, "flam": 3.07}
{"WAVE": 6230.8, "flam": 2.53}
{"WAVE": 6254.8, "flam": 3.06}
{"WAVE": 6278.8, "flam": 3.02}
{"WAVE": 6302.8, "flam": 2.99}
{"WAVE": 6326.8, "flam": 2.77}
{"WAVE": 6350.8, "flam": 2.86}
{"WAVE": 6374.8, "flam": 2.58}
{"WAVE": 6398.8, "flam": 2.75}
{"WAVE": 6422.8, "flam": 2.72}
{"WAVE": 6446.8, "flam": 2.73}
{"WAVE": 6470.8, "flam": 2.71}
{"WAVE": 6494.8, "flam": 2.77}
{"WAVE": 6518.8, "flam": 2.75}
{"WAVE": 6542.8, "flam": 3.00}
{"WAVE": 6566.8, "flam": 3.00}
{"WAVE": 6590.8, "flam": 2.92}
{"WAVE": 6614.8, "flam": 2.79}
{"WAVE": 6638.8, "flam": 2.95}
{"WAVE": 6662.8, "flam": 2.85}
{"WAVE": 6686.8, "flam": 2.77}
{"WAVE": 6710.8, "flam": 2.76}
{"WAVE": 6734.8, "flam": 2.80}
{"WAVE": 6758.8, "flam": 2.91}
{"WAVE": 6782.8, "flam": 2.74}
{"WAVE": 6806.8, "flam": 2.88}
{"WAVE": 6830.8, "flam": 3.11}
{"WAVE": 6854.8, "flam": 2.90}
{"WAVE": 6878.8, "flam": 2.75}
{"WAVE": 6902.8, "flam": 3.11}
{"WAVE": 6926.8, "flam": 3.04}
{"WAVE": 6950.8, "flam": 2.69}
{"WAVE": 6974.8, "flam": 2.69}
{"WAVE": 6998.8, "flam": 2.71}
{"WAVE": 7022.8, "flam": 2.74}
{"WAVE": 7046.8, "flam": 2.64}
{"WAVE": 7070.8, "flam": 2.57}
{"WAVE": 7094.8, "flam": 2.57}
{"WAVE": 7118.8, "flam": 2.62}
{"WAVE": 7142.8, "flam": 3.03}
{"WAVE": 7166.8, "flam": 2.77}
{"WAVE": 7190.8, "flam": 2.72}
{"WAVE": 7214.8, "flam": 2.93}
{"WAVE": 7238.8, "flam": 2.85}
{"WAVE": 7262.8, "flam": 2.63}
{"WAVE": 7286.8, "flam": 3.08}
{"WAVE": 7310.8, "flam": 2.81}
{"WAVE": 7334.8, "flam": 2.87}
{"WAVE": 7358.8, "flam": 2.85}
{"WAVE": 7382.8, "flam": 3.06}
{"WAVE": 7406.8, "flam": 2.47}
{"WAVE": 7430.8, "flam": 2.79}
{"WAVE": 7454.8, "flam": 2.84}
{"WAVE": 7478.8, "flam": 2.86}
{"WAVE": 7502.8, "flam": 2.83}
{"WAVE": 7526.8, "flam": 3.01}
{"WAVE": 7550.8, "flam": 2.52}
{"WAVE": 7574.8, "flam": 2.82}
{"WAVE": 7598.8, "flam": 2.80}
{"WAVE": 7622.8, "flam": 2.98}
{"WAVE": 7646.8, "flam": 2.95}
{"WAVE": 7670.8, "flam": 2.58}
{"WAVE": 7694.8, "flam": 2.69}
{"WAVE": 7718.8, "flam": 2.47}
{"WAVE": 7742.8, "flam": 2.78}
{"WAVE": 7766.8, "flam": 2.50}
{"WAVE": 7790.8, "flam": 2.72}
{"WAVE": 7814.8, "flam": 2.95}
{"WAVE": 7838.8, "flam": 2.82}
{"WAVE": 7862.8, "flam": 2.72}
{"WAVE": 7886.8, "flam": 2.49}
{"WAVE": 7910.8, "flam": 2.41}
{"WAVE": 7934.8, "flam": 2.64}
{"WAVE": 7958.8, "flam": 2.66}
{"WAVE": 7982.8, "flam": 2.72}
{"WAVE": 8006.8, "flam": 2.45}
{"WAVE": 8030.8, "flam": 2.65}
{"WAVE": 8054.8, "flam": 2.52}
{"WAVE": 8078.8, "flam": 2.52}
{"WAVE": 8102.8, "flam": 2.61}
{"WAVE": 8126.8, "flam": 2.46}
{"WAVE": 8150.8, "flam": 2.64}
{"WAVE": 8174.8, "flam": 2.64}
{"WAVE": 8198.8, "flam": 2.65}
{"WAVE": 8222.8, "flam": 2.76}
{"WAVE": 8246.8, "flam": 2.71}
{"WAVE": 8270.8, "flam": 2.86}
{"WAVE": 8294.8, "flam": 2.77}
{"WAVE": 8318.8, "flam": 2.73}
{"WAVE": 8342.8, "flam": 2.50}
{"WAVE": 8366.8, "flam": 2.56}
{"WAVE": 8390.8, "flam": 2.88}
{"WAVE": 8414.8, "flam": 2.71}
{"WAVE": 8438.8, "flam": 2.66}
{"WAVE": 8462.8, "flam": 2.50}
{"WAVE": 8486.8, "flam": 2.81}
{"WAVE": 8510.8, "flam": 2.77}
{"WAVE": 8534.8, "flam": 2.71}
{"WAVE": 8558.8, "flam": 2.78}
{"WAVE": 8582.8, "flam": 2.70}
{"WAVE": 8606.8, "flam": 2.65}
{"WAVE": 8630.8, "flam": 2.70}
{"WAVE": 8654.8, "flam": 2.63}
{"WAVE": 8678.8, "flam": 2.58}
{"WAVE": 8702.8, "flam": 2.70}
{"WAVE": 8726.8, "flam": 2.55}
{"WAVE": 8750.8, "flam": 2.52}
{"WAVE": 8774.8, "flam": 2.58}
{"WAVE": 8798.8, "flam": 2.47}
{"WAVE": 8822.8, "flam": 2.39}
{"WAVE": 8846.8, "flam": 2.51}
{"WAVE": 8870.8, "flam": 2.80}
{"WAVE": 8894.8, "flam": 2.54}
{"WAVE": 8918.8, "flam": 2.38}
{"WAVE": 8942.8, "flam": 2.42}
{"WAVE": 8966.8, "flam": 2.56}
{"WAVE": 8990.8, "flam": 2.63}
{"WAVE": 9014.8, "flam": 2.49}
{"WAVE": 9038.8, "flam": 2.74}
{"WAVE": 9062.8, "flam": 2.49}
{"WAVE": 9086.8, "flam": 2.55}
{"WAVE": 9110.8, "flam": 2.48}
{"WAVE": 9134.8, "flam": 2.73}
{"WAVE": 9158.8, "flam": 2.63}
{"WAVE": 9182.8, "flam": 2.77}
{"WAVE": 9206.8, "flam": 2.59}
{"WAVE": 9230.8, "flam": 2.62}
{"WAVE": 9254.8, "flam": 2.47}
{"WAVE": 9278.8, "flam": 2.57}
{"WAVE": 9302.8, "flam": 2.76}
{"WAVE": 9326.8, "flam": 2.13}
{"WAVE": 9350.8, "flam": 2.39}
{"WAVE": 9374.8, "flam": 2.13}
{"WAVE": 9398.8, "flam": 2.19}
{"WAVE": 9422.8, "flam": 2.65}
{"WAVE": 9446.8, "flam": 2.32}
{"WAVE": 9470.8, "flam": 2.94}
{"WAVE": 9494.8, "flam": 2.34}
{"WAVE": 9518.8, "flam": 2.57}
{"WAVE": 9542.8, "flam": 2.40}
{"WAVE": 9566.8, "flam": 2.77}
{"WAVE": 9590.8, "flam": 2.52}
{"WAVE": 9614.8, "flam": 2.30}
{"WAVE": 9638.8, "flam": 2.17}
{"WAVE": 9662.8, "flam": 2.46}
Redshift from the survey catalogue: 0.13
